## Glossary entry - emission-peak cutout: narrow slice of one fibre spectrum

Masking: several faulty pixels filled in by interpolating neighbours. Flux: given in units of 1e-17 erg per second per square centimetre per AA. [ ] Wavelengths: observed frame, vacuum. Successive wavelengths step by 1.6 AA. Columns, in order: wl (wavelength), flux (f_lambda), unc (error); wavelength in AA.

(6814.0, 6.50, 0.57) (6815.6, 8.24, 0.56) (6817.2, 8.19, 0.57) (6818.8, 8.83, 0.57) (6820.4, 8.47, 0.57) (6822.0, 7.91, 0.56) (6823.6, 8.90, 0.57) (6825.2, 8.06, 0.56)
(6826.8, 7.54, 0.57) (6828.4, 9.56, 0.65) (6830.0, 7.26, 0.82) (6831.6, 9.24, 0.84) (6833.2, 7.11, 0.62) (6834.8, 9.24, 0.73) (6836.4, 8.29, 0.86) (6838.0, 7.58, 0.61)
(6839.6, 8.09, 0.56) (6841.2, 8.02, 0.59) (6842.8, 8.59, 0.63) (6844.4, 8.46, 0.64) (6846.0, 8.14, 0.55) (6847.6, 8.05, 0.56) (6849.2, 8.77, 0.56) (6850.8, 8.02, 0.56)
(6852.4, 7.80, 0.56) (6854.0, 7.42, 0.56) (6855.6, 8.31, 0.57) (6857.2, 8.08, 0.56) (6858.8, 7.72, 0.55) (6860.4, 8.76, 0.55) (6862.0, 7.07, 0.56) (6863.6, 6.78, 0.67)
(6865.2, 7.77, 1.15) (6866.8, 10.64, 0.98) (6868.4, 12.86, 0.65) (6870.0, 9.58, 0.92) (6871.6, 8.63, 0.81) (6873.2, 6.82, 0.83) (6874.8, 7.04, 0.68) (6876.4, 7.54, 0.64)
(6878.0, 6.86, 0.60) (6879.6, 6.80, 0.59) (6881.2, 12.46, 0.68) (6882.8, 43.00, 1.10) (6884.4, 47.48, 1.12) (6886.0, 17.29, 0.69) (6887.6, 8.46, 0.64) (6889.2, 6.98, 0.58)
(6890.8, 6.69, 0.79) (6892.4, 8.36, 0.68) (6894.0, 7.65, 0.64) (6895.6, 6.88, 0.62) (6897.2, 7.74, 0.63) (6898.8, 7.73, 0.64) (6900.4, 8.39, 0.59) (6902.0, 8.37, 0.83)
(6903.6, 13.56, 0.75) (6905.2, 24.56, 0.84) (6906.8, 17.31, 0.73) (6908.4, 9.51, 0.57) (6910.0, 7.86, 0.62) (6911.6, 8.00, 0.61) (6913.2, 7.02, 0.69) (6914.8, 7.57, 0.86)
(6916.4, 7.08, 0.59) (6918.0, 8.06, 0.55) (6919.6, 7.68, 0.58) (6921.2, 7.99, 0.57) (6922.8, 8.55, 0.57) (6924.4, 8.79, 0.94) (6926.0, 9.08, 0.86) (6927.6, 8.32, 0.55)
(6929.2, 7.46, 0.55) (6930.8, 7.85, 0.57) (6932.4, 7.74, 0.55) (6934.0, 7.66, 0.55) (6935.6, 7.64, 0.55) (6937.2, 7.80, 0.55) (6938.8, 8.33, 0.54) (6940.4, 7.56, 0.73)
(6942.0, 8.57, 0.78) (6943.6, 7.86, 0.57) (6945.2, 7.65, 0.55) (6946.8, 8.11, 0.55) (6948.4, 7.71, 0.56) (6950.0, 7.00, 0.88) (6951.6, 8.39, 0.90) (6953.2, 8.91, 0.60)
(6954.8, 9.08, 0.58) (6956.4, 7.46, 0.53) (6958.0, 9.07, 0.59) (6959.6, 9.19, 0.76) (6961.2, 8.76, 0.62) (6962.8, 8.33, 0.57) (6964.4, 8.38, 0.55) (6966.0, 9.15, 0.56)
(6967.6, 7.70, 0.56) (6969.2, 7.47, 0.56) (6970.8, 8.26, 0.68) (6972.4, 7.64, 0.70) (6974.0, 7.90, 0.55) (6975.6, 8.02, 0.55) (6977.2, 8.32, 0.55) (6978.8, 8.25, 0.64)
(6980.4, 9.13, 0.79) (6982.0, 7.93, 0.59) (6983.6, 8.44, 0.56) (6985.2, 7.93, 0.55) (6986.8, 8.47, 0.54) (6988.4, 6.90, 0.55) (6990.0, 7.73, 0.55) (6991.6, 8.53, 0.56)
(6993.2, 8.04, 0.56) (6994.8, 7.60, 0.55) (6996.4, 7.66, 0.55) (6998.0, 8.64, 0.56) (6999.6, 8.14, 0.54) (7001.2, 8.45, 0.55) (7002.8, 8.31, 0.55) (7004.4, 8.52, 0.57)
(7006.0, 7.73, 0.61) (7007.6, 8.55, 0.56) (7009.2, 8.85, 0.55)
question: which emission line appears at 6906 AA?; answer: [N II]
